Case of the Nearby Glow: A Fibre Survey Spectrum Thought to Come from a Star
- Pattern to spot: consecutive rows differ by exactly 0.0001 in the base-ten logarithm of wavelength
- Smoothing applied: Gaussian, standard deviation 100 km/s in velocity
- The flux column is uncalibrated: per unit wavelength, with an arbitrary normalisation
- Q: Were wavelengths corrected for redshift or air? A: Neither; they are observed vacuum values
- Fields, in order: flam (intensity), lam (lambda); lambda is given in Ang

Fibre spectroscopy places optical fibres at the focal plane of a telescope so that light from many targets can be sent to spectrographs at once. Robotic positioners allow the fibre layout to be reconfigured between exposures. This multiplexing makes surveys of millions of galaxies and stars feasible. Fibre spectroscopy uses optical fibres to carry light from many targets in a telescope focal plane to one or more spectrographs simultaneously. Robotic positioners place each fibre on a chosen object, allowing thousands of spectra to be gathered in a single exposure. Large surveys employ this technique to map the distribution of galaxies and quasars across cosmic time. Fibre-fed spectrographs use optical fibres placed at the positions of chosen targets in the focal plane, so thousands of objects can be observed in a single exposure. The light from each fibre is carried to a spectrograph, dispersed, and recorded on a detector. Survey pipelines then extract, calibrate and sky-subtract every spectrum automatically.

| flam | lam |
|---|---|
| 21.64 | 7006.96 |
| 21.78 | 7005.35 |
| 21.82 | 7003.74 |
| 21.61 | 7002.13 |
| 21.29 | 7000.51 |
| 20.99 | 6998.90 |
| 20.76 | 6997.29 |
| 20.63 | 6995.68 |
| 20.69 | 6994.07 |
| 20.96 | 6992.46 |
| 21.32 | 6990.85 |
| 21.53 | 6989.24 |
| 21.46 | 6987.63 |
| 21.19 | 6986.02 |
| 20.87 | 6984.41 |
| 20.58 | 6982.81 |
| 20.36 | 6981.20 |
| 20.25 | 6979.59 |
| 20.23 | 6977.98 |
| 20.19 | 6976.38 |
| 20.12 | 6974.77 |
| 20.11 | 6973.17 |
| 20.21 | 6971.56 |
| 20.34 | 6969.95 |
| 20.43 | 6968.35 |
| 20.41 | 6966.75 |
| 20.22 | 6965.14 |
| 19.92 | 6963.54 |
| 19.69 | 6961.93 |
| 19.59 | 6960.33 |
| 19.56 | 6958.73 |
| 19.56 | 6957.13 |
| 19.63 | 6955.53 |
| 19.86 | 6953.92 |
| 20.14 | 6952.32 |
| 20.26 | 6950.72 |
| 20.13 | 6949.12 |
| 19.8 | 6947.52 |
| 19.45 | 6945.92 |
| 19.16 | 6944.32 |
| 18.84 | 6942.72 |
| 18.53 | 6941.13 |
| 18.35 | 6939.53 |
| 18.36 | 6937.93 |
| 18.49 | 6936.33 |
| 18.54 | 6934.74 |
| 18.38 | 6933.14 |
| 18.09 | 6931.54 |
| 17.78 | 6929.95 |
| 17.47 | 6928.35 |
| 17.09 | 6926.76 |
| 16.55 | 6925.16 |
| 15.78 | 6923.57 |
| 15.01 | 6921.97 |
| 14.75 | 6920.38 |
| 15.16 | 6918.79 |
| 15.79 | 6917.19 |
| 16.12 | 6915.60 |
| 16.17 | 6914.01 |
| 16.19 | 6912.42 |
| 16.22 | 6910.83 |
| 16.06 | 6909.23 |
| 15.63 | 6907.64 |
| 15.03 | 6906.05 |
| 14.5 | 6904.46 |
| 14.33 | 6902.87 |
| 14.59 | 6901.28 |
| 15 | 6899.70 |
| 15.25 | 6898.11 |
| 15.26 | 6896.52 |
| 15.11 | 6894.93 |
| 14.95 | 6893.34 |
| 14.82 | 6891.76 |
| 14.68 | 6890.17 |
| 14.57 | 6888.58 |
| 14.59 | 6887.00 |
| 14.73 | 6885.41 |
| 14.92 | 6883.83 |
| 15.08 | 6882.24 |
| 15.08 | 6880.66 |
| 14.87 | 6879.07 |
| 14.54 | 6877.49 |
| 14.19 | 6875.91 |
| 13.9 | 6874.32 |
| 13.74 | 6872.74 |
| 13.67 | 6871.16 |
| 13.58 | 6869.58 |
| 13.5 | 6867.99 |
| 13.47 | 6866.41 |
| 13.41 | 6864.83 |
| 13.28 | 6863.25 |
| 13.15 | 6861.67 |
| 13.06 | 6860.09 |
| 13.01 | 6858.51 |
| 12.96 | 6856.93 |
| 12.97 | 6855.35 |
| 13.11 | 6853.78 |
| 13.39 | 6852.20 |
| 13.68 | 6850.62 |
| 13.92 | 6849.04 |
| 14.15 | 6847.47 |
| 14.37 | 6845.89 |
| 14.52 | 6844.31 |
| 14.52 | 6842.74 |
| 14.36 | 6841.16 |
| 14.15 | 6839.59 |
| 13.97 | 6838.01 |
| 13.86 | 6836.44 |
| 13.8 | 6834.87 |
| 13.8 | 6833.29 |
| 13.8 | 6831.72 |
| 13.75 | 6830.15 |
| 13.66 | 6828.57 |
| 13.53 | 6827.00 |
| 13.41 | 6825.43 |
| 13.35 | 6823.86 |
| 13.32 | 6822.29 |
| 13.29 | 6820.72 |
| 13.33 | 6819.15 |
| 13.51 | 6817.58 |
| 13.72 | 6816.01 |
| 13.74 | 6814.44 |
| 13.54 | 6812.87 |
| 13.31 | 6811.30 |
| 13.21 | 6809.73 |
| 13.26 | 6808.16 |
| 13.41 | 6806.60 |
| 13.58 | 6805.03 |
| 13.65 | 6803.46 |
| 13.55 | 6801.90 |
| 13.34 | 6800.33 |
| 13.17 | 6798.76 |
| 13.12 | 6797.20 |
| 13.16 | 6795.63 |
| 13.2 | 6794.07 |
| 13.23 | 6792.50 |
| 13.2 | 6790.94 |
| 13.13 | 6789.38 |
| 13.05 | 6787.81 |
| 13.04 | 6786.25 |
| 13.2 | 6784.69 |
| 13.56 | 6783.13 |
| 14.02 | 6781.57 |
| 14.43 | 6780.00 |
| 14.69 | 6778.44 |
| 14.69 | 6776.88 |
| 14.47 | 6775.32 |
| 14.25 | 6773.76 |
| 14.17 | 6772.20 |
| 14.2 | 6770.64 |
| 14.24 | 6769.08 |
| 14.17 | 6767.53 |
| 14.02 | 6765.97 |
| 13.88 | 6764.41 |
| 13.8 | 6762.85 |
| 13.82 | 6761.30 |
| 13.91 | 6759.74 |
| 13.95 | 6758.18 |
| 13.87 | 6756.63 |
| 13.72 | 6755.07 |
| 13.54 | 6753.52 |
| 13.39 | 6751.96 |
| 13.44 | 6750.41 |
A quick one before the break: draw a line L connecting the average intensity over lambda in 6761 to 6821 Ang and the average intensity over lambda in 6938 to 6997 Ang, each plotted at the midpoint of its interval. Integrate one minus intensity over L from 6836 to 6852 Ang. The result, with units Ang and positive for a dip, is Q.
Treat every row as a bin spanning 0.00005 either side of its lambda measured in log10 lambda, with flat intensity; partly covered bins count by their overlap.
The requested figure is 1.50 Ang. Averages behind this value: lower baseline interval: 13.7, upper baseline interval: 20.1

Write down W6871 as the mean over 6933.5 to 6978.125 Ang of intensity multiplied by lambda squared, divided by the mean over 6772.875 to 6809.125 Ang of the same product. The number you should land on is 1.52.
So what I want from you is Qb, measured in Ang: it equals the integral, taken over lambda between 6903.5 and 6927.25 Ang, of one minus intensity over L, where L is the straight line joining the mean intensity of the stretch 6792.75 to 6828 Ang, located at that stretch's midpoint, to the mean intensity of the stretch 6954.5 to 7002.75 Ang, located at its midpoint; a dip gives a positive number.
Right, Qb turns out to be 2.81 Ang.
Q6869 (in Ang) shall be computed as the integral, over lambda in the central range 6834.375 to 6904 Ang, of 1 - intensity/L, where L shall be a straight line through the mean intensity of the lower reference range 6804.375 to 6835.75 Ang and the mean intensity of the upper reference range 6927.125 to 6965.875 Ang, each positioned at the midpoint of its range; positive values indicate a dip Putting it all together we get 6.8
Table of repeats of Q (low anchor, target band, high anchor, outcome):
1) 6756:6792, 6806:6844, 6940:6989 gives 4.6 Ang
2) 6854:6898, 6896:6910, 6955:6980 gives 0.7 Ang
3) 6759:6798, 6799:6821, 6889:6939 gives 1.3 Ang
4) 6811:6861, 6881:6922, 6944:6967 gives 4.5 Ang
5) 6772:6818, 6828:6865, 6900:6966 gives 3.4 Ang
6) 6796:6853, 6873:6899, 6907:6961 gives 2.0 Ang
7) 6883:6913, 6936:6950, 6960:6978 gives -0.6 Ang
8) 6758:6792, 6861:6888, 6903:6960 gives 3.6 Ang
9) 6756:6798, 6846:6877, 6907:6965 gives 4.9 Ang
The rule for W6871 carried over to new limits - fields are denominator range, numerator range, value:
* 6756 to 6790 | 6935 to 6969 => 1.48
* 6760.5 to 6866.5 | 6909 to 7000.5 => 1.46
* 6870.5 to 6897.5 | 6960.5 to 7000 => 1.44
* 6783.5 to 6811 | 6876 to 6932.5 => 1.20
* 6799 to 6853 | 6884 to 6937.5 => 1.19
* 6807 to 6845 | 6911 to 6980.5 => 1.41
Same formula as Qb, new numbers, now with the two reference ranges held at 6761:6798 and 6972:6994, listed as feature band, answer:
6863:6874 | 2.1 Ang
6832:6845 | 1.4 Ang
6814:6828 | 1.6 Ang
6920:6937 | 1.6 Ang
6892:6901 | 1.4 Ang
